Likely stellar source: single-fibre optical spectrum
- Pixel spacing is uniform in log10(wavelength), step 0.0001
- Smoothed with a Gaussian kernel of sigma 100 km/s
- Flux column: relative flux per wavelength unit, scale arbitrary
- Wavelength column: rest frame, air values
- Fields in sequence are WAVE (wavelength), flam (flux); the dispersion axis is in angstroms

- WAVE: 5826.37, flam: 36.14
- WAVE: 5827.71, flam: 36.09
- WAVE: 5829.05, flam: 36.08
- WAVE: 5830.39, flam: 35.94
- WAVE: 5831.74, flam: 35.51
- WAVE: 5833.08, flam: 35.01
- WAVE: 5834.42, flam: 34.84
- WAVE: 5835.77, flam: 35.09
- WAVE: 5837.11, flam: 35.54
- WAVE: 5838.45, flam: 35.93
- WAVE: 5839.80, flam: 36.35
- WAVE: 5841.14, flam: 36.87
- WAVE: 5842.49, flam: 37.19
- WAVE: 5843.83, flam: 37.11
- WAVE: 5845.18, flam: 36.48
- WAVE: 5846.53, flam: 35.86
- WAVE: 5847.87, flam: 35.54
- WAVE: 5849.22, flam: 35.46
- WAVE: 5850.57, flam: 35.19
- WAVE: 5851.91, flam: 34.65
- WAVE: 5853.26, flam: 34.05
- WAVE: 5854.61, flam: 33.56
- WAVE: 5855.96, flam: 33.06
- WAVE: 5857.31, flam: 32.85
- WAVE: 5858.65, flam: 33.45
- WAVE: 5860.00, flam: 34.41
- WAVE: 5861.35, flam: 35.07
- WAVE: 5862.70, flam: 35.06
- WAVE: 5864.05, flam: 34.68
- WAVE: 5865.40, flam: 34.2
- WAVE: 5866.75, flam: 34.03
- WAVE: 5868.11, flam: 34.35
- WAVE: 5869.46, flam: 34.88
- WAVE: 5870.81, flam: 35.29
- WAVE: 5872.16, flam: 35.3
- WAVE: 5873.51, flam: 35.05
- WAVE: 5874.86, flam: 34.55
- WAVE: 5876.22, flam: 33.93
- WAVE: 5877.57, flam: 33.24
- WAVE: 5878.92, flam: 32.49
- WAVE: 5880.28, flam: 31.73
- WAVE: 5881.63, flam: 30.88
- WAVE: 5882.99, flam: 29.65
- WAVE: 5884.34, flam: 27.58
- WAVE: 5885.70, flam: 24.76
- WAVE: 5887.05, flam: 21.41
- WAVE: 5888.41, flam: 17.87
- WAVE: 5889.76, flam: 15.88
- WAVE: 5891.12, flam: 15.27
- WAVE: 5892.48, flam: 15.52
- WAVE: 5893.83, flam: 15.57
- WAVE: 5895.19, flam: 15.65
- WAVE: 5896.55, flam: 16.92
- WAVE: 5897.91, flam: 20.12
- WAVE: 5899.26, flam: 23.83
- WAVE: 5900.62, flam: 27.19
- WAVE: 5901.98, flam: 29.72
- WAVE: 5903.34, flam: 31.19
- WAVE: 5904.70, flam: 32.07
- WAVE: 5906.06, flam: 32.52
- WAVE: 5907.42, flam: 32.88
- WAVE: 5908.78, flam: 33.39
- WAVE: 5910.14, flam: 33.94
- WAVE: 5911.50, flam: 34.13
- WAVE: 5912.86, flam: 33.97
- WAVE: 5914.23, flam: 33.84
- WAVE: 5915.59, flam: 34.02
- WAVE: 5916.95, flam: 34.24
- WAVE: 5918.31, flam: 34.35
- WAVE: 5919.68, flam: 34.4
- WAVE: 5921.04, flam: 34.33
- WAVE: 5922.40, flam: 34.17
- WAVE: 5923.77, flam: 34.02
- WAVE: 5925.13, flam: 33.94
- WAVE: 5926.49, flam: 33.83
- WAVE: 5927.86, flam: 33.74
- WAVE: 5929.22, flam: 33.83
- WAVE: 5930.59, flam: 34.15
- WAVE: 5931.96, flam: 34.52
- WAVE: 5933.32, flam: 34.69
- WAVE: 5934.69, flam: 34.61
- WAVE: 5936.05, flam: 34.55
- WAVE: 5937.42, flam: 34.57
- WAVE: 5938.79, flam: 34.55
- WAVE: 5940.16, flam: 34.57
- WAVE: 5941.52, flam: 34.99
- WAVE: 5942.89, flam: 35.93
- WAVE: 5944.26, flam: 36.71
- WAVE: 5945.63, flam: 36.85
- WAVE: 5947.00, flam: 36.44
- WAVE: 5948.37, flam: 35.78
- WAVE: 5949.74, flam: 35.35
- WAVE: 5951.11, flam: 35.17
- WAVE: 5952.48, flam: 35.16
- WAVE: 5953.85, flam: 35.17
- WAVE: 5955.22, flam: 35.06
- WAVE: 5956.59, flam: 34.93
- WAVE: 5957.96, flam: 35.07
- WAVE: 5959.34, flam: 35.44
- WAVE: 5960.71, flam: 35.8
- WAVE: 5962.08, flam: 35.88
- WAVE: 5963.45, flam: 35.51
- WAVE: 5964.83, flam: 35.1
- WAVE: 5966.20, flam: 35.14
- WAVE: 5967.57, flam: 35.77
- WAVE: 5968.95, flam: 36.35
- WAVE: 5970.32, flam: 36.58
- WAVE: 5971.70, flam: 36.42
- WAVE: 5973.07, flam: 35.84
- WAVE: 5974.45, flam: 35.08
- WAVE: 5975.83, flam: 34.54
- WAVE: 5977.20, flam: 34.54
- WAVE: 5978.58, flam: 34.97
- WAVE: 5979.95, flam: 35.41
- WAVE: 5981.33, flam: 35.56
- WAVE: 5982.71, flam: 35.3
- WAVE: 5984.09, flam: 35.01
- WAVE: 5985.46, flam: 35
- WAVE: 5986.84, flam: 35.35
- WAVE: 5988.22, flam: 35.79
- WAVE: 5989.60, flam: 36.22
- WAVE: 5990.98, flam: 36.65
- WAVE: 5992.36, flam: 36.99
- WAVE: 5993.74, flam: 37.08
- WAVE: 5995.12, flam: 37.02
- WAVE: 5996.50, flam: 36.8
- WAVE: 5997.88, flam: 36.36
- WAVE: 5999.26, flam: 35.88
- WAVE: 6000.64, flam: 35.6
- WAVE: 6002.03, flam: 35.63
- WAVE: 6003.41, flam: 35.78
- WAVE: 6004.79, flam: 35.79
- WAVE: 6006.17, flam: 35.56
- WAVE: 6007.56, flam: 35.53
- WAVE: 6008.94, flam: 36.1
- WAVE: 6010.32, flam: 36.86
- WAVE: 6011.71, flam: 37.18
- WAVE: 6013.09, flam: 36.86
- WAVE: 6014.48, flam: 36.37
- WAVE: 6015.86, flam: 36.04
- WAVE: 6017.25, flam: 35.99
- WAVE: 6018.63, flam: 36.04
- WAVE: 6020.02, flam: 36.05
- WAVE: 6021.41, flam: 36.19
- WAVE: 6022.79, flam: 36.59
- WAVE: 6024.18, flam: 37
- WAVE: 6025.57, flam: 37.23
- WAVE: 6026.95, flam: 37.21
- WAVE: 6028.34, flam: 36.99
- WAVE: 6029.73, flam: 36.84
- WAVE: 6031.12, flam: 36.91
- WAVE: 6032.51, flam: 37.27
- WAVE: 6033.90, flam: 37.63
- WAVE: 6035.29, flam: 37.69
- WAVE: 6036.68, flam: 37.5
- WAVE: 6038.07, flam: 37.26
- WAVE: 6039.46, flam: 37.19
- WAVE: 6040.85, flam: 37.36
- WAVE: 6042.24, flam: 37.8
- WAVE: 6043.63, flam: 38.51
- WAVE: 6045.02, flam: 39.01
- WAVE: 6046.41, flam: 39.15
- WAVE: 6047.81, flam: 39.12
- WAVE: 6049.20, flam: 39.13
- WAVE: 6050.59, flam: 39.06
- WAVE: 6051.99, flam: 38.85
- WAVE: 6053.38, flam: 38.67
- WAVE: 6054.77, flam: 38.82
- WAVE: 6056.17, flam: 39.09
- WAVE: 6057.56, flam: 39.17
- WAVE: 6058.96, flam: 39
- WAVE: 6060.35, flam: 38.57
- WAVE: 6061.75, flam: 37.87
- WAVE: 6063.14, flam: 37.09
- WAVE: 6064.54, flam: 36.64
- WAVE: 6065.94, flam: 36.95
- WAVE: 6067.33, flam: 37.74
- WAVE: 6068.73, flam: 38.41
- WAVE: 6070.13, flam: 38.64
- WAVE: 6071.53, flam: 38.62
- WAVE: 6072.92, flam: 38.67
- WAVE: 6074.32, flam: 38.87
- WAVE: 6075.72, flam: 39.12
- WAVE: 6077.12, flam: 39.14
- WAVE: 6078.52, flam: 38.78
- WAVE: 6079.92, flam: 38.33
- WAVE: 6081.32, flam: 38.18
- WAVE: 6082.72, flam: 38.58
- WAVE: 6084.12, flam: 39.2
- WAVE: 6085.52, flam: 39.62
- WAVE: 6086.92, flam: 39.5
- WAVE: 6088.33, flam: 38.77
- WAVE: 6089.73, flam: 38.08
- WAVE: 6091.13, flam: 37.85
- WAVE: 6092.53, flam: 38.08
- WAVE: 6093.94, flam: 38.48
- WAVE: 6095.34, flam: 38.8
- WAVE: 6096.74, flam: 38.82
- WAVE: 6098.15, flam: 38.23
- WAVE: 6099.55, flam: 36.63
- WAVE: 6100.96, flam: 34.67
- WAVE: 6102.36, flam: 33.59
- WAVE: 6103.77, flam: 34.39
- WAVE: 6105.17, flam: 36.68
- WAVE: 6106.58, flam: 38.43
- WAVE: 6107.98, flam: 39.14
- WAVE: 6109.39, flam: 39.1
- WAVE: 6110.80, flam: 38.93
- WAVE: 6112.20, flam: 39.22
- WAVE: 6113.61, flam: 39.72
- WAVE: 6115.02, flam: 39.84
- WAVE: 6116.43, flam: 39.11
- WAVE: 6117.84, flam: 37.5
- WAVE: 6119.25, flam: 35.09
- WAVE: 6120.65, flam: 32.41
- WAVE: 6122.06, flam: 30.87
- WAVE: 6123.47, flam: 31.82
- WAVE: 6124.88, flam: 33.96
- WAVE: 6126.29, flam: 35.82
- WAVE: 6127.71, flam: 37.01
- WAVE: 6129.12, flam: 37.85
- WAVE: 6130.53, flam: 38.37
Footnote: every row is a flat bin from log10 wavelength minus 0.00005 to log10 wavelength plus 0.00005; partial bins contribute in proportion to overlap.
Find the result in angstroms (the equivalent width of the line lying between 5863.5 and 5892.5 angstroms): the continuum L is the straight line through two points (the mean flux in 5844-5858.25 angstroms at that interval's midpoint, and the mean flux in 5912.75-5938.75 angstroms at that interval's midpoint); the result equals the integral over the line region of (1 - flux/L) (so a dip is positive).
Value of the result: 4.25 angstroms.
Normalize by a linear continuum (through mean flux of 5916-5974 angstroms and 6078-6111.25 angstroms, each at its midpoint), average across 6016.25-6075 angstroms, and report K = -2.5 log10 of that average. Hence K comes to -0.023 mag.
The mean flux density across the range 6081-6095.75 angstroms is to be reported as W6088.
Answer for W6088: 38.7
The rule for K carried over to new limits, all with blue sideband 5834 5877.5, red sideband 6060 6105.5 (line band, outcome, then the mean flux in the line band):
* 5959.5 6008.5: 0.03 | 35.8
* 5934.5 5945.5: 0.03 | 35.2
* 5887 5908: 0.49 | 22.7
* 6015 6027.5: 0.02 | 36.5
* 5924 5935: 0.06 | 34.1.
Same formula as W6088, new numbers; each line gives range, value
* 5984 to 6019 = 36.2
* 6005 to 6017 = 36.3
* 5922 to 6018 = 35.5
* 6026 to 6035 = 37.2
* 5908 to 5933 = 34.1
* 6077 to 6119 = 38.1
